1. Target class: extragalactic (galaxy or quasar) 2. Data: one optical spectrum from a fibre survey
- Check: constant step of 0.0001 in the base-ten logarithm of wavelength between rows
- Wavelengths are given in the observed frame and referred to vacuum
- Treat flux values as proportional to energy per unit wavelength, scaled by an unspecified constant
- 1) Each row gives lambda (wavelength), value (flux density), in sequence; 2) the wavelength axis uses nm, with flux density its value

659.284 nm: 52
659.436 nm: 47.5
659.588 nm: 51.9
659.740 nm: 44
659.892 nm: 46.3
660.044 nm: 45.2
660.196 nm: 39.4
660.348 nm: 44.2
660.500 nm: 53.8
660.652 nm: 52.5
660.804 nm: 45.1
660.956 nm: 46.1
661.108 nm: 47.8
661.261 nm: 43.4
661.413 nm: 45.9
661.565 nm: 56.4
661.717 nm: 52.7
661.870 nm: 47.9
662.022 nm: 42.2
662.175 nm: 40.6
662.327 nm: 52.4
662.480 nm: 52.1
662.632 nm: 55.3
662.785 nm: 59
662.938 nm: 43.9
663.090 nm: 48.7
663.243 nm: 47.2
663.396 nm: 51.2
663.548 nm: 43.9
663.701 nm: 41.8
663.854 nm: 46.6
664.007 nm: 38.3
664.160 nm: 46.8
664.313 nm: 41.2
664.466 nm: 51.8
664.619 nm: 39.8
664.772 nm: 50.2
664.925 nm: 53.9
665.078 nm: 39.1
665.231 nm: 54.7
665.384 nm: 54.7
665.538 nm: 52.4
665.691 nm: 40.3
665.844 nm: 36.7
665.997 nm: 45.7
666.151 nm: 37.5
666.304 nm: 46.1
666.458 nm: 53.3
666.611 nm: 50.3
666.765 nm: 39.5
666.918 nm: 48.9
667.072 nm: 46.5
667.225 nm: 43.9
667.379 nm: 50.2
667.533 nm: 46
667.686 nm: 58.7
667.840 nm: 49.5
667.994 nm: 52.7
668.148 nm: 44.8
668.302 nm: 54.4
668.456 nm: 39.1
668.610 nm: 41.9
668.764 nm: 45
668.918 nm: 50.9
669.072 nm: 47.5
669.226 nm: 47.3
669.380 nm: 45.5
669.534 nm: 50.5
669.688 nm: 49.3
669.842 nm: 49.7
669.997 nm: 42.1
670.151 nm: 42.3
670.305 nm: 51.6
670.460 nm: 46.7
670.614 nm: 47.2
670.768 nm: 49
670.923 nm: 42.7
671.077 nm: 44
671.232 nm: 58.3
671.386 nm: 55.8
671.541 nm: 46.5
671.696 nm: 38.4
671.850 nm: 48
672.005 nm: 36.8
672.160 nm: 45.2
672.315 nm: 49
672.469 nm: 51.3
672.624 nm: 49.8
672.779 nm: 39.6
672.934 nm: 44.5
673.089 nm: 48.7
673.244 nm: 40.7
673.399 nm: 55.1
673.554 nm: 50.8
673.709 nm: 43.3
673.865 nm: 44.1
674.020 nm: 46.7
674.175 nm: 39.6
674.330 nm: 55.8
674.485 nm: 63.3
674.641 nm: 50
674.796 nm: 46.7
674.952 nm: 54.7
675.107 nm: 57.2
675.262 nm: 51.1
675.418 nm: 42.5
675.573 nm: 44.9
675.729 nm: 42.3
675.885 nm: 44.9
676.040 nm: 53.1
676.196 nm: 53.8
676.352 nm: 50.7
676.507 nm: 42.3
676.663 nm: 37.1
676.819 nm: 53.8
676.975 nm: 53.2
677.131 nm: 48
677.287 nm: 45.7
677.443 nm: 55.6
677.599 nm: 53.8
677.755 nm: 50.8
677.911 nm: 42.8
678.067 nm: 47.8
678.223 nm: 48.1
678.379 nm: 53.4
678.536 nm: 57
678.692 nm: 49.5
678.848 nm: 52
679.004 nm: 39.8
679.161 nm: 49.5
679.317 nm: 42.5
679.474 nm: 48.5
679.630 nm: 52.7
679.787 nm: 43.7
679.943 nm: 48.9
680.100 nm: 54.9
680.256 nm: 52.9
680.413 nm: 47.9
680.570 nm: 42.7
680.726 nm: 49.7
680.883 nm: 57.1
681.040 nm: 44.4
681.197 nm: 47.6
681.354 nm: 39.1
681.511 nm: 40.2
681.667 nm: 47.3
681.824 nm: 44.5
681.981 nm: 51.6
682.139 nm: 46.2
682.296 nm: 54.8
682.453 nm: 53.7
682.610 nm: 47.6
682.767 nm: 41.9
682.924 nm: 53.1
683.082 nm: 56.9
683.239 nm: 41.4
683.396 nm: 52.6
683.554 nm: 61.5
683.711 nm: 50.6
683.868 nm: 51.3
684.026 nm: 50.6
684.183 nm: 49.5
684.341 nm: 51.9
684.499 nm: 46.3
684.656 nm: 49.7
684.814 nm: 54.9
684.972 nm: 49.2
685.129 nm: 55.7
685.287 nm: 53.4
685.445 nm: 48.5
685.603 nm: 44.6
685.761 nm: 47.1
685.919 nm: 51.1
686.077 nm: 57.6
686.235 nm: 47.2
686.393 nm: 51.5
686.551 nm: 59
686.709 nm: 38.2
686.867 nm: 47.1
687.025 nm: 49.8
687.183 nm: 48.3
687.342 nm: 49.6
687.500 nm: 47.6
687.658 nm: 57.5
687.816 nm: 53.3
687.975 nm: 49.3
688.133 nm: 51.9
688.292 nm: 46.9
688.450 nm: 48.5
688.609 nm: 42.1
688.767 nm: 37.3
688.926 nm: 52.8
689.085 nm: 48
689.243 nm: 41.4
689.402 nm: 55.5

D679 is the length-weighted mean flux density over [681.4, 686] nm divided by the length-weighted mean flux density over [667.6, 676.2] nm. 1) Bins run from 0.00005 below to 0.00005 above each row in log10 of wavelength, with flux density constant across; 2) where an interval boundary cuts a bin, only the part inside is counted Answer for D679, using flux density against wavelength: 1.04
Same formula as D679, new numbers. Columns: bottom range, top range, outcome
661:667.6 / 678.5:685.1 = 1.04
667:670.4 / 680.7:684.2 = 1.03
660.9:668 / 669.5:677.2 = 1.01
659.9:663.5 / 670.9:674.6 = 0.98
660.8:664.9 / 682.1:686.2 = 1.07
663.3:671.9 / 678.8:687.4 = 1.05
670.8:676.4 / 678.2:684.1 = 1.02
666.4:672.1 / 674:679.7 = 1.04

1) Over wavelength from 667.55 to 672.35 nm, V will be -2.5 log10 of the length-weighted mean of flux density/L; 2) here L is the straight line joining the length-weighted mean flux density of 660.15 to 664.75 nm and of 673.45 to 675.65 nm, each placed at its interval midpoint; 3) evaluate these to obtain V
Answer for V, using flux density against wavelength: 0.03 mag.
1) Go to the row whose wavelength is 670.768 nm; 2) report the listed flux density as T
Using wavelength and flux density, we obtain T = 49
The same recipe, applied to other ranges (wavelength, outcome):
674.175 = 39.6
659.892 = 46.3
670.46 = 46.7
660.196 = 39.4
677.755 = 50.8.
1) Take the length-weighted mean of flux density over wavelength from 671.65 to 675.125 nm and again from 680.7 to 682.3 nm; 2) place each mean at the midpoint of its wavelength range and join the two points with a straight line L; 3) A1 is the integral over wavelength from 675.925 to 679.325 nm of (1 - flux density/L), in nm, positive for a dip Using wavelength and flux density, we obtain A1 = -0.13 nm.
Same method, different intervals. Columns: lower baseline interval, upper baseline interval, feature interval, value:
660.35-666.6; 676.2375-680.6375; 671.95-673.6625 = 0.06 nm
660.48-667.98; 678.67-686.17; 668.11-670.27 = 0.07 nm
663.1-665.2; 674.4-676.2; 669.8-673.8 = 0.17 nm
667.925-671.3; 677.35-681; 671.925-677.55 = 0.05 nm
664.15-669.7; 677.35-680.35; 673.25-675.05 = -0.04 nm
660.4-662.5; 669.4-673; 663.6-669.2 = 0.11 nm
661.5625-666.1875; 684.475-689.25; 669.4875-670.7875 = 0.01 nm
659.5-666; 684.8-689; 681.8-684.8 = -0.08 nm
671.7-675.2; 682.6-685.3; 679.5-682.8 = 0.14 nm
